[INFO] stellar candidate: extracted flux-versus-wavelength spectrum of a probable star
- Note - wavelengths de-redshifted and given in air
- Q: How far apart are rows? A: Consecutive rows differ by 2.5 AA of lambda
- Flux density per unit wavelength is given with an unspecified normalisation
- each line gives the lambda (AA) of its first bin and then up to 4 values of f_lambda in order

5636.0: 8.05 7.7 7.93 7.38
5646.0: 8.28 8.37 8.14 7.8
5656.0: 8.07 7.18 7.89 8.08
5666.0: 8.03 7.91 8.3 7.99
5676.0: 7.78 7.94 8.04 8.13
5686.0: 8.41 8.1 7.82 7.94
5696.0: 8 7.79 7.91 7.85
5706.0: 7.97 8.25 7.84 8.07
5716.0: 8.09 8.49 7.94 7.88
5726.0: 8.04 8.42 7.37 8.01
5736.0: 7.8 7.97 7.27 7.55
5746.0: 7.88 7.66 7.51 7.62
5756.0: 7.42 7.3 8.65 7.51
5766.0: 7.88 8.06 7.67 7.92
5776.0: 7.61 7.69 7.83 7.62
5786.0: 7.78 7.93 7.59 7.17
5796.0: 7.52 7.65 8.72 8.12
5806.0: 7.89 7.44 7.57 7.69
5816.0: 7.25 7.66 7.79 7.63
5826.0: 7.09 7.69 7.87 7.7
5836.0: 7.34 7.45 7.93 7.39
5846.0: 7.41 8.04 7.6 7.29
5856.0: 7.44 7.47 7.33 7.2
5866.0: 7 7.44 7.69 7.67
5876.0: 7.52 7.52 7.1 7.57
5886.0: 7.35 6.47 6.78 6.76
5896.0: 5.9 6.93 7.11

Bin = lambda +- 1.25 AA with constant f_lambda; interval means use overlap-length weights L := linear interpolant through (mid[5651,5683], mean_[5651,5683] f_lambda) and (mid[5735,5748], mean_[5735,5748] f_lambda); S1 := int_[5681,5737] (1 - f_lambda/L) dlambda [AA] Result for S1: -1.5 AA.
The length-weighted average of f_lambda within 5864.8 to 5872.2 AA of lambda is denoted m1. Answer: 7.38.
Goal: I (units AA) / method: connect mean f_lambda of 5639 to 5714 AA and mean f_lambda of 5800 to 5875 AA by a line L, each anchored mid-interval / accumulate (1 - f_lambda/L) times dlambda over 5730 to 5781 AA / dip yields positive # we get 0.4 AA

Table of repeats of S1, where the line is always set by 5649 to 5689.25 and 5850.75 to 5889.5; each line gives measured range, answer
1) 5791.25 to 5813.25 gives -0.52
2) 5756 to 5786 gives -0.43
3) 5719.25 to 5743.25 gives -0.19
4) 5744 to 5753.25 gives 0.09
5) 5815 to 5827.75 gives 0.02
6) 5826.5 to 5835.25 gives -0.23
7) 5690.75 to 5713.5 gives -0.16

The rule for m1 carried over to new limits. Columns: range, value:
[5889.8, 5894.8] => 6.76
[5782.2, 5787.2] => 7.7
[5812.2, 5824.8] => 7.6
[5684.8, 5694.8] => 8.07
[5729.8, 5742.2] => 7.69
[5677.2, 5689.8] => 8.12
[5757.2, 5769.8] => 7.88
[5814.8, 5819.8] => 7.46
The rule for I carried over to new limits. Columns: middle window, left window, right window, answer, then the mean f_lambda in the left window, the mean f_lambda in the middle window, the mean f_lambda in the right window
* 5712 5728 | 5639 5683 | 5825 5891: -0.6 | 7.95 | 8.1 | 7.43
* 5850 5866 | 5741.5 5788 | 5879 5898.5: -0.6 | 7.73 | 7.35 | 6.88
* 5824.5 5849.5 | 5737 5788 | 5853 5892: -0.5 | 7.72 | 7.59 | 7.31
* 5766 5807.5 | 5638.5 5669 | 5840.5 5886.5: -0.9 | 7.91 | 7.8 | 7.47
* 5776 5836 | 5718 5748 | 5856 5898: -1.3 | 7.86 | 7.68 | 7.18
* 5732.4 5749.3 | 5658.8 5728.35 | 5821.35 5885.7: 0.3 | 8.01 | 7.73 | 7.5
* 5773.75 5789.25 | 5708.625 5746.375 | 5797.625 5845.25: 0.1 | 7.92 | 7.75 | 7.67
